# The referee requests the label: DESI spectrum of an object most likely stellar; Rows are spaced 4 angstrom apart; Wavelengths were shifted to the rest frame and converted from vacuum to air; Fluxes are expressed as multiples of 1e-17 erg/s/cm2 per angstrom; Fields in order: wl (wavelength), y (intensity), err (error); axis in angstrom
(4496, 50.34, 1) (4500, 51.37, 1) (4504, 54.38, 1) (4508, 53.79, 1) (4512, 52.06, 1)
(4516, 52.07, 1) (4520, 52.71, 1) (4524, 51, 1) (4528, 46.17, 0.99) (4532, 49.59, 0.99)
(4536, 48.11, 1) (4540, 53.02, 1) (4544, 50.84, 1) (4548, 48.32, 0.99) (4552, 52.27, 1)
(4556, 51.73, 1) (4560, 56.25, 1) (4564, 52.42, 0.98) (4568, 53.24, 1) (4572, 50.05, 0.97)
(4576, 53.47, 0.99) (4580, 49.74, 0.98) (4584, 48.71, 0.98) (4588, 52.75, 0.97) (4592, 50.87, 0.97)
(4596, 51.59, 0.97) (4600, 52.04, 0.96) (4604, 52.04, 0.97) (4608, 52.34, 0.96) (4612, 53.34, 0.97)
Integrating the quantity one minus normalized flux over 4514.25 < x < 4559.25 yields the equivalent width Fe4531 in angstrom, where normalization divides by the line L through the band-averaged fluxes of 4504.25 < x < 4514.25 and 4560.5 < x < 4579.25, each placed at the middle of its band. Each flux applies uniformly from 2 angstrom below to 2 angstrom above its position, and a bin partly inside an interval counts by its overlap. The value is 1.83 angstrom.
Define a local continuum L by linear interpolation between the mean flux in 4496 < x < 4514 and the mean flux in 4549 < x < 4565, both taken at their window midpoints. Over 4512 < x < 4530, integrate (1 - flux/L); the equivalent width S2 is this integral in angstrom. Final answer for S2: 0.7 angstrom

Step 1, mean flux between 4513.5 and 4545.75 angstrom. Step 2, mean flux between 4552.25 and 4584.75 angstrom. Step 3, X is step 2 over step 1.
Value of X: 1.03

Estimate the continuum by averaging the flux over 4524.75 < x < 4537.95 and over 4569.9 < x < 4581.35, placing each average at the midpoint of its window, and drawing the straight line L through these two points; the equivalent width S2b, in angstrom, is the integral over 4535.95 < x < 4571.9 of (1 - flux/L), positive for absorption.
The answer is -1.6 angstrom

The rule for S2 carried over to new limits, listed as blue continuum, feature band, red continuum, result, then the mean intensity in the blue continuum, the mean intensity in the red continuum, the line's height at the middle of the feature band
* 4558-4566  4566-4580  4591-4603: 0.4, 54.3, 51.6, 53.5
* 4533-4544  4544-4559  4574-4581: 0.0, 50.5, 51.9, 51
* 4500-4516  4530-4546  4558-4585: 0.7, 53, 52.1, 52.6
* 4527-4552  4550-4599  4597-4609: -0.9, 49.7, 52.1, 51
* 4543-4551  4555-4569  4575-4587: -1.0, 49.8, 50.6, 50.1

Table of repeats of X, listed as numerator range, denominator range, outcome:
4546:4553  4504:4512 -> 0.93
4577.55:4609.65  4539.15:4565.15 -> 0.98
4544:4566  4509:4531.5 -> 1.02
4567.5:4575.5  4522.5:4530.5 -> 1.07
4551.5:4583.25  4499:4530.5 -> 1.01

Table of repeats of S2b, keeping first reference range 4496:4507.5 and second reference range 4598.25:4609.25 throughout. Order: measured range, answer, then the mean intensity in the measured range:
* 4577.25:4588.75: 0.4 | 50.3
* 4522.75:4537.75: 1.1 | 48.6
